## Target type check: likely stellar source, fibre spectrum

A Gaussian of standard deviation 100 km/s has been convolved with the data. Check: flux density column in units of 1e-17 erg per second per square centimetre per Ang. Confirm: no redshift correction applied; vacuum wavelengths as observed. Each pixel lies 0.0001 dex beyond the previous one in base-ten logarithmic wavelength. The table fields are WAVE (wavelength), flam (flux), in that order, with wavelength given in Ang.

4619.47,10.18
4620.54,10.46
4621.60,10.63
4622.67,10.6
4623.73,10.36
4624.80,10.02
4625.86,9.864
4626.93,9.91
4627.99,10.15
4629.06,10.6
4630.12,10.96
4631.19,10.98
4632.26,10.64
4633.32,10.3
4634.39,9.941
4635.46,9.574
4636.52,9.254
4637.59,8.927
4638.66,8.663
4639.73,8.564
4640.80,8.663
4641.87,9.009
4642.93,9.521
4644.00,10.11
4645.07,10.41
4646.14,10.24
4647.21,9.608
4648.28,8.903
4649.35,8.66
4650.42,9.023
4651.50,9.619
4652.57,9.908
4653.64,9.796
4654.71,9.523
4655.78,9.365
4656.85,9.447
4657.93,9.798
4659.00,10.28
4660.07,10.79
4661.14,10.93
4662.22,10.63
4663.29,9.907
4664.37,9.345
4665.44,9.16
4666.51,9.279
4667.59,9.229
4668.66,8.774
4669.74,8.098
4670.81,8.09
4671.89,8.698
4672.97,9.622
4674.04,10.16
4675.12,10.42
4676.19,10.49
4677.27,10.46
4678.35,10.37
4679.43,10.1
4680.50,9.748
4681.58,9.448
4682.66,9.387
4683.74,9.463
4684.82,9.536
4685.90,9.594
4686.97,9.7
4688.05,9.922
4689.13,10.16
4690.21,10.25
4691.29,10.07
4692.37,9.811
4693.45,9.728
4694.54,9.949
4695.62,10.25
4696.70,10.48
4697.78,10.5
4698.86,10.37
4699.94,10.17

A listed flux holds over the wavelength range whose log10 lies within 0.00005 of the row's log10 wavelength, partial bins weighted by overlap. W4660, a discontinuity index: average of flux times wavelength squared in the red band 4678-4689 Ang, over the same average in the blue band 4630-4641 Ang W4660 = 1.0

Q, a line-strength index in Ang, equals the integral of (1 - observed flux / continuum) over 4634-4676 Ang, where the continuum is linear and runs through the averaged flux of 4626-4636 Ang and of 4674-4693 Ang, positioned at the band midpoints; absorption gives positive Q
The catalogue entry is 2.7 Ang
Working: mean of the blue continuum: 10.3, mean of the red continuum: 9.94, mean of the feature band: 9.49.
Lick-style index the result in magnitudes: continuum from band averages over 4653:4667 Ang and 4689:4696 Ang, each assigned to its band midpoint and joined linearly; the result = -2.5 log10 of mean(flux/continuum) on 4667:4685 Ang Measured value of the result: 0.046 mag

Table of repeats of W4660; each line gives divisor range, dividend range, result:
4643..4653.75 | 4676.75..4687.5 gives 1.03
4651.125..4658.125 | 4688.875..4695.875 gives 1.06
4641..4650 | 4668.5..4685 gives 1.02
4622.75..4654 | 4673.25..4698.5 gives 1.05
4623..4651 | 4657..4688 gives 1.01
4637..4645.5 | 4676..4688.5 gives 1.09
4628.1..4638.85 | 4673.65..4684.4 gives 1.02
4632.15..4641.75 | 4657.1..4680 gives 1.06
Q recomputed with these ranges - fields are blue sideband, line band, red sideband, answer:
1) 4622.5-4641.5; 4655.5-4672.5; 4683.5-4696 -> 0.65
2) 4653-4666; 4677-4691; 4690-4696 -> 0.16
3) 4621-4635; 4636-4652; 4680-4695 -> 1.46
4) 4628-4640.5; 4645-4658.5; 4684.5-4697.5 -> 0.47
